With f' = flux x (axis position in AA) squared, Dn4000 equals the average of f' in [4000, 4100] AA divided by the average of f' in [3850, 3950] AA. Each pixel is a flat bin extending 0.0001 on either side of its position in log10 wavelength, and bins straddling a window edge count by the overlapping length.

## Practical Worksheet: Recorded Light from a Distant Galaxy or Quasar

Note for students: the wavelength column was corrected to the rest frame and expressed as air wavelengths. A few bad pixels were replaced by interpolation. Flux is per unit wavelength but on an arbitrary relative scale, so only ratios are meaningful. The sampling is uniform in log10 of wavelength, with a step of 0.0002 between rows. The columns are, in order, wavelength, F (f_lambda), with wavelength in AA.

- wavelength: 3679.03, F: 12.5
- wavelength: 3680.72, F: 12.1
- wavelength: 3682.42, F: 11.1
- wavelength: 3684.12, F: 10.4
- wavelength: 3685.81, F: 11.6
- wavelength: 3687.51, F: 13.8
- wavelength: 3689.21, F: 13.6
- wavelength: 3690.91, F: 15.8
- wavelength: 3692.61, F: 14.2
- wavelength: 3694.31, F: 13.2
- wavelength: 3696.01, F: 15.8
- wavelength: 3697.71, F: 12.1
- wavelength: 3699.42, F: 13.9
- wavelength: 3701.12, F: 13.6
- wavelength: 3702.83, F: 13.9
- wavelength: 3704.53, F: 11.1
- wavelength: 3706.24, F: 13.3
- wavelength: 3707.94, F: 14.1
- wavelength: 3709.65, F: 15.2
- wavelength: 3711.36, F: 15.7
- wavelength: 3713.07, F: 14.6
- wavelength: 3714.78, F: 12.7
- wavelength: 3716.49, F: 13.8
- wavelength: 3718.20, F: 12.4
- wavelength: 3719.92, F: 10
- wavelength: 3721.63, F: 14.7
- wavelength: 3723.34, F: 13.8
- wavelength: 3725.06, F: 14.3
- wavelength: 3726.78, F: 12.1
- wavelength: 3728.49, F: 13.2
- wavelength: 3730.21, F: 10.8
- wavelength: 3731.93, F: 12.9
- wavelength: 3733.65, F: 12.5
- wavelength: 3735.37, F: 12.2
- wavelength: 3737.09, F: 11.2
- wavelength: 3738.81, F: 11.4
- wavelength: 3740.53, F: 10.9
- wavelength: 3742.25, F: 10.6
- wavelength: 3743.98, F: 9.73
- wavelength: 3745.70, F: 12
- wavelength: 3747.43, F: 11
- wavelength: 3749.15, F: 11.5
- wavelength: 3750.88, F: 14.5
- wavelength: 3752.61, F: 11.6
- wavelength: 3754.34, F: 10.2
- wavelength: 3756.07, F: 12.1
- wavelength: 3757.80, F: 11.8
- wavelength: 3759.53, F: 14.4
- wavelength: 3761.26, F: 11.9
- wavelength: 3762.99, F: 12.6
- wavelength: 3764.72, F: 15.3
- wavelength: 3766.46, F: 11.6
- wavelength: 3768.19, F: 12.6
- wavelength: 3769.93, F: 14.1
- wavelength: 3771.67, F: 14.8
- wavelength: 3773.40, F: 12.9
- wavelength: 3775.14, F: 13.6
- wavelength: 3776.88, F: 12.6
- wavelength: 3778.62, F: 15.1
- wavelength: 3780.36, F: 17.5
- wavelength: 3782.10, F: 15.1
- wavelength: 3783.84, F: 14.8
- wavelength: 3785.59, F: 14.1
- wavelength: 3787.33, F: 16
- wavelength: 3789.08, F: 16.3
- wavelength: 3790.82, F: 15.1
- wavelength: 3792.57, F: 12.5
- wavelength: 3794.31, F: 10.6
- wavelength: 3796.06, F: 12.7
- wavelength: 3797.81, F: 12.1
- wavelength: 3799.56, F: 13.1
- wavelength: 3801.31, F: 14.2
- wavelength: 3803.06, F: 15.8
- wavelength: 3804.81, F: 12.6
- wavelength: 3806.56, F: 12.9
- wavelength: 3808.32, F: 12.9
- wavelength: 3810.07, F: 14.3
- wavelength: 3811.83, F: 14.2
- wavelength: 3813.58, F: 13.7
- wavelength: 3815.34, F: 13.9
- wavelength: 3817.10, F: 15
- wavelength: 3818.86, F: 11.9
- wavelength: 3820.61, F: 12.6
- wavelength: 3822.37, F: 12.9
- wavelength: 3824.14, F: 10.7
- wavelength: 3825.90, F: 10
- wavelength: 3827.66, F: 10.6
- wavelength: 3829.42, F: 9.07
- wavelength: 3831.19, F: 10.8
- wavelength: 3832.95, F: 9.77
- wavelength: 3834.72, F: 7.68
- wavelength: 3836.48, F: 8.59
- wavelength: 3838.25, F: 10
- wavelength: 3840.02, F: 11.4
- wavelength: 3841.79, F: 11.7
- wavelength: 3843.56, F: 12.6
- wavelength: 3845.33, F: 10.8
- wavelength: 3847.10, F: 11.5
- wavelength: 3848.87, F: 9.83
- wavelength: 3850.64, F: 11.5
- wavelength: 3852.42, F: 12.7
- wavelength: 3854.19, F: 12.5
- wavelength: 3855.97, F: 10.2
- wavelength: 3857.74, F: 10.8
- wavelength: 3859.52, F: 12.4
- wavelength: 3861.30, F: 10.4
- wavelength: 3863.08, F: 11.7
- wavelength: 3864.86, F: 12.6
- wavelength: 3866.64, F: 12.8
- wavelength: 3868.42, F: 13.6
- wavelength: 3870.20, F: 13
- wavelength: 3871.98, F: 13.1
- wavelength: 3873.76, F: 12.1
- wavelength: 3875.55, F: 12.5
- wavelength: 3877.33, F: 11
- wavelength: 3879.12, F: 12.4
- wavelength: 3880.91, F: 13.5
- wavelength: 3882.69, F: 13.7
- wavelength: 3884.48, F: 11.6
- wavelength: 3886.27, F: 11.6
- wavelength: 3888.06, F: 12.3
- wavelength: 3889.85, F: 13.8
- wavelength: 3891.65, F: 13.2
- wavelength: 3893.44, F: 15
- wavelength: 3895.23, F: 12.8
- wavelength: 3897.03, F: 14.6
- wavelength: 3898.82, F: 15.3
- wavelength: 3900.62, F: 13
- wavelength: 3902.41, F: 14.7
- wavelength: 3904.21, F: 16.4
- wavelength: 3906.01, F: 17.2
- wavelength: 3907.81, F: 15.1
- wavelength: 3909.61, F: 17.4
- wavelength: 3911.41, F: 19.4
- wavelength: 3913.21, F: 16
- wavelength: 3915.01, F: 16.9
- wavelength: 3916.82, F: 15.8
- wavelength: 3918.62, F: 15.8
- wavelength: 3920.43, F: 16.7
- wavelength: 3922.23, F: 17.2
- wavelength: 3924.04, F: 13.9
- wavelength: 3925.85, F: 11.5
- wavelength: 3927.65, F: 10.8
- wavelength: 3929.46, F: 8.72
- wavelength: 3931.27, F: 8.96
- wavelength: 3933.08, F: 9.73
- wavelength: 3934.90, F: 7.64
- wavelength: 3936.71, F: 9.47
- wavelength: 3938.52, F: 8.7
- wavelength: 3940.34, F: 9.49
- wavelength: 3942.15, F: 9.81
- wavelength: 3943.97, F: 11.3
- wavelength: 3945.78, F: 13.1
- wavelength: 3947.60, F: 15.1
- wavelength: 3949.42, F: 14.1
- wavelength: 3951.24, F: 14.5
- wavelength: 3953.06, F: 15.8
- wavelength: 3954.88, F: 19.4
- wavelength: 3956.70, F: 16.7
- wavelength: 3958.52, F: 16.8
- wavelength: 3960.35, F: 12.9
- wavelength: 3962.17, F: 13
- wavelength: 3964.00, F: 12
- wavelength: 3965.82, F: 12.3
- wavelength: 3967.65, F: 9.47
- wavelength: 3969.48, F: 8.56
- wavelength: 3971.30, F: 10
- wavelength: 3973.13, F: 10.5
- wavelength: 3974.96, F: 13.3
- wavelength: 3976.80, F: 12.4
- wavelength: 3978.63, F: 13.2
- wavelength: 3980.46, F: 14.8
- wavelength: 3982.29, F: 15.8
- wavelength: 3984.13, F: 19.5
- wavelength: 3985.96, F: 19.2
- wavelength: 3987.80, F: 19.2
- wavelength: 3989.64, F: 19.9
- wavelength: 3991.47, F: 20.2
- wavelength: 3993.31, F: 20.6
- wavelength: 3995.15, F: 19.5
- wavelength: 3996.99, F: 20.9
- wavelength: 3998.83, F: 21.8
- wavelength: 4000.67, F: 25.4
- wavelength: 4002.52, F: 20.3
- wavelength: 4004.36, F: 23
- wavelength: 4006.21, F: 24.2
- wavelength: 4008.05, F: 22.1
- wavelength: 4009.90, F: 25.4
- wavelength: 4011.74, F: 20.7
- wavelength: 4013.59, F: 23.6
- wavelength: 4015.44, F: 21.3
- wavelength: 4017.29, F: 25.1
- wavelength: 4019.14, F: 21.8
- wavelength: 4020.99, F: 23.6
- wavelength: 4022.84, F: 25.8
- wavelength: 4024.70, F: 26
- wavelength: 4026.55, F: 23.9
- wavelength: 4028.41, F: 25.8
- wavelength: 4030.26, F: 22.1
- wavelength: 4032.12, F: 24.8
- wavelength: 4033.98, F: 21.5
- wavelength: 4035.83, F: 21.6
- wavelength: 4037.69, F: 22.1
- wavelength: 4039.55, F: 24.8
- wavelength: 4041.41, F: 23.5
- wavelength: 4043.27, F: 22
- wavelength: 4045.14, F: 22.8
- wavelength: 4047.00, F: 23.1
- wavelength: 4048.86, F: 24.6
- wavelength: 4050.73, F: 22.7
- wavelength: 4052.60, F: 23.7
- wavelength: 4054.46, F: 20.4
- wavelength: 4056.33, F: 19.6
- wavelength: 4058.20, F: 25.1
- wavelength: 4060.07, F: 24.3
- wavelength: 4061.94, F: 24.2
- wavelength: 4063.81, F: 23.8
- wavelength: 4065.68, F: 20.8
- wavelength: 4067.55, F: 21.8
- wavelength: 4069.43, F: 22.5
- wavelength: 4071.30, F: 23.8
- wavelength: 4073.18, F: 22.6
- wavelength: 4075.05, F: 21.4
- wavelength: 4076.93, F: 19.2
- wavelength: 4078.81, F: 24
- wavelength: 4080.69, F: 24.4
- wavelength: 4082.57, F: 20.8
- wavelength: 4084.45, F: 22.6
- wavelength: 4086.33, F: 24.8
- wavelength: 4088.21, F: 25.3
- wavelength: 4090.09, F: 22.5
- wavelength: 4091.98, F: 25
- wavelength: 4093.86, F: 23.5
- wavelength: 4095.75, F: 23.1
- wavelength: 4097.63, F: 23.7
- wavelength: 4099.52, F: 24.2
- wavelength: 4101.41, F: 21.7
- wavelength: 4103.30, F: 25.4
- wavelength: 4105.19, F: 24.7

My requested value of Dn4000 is 1.9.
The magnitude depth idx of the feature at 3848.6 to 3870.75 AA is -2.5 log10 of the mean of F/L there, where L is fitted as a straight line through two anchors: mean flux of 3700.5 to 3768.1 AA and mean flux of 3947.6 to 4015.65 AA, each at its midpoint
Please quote 0.251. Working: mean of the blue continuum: 12.6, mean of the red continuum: 17.3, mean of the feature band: 11.9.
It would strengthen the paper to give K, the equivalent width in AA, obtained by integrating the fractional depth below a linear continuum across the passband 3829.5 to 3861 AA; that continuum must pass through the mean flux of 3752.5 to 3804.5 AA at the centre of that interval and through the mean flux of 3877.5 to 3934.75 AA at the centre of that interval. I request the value 6.74 AA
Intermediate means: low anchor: 13.6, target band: 10.8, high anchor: 13.9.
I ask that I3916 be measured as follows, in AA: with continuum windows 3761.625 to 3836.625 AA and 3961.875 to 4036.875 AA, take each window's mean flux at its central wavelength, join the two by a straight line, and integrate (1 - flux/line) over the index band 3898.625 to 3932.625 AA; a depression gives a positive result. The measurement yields 4.13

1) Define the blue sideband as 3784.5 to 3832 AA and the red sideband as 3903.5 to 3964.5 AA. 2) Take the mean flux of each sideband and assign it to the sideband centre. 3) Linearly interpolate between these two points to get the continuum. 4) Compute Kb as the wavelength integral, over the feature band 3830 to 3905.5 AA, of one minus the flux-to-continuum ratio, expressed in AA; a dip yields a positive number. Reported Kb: 6.6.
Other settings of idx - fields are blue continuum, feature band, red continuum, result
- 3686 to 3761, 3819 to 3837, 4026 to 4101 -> 0.466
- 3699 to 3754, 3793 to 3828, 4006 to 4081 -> 0.194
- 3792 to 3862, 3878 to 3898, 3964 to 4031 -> 0.112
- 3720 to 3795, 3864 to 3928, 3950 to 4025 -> 0.144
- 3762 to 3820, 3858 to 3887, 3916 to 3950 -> 0.035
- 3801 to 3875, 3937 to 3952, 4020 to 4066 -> 0.444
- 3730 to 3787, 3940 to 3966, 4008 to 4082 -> 0.383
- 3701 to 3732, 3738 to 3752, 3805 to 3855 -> 0.126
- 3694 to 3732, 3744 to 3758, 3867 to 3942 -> 0.142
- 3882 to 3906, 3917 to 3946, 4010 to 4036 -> 0.393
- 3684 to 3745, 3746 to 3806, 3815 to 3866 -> -0.113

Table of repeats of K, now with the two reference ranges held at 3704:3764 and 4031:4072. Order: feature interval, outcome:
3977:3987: 2.12 AA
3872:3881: 2.56 AA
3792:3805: 1.45 AA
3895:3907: 2.00 AA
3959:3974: 6.59 AA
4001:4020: -1.15 AA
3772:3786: -0.52 AA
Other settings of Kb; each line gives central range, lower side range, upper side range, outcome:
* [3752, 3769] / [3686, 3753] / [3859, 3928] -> 0.95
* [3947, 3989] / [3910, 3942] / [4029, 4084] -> 4.23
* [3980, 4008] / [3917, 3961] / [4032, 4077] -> -4.50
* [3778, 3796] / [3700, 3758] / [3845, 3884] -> -3.35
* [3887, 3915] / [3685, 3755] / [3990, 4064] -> 5.47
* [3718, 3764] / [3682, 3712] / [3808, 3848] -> 2.69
